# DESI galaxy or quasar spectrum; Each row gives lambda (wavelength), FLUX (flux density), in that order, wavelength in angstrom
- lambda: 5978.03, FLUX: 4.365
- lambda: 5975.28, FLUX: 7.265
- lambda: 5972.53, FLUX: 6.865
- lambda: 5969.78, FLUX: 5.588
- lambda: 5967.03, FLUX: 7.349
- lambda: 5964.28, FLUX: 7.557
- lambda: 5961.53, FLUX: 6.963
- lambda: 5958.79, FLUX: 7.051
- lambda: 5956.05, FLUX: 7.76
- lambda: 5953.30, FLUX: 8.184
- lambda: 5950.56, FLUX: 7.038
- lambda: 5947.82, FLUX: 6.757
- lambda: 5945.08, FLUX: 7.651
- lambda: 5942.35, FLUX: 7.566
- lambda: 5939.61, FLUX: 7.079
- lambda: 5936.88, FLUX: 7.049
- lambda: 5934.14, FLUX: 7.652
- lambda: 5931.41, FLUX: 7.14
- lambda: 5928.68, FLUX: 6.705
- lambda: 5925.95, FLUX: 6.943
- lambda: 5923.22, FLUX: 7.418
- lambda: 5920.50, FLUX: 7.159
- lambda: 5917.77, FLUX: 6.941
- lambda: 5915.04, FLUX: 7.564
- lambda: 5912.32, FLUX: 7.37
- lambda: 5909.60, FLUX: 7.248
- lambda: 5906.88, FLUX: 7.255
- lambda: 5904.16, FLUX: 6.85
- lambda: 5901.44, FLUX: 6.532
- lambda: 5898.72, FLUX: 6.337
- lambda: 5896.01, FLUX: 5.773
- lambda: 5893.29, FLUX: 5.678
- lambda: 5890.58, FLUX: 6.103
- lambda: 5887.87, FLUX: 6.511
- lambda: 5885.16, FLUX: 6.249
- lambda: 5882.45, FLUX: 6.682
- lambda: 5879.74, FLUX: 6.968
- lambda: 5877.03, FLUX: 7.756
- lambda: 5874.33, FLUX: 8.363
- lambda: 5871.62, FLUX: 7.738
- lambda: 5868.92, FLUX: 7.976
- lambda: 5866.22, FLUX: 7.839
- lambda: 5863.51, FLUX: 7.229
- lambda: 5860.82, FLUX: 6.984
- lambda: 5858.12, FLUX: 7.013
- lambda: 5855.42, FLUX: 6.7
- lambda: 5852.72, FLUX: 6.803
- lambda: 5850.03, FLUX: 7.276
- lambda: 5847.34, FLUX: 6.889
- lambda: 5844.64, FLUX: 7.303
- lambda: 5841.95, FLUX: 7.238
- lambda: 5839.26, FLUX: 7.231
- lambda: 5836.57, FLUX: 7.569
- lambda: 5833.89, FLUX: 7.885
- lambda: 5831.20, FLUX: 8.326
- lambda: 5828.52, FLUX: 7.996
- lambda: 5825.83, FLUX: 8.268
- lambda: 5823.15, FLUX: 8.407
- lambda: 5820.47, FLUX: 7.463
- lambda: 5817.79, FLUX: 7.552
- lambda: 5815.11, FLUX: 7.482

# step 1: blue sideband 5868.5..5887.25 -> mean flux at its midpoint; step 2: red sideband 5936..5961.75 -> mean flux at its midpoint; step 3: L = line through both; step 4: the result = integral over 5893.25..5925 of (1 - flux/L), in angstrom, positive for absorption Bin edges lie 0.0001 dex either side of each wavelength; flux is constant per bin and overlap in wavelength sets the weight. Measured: 1.88 angstrom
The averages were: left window 7.33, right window 7.33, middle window 6.89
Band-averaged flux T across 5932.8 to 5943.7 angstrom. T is 7.33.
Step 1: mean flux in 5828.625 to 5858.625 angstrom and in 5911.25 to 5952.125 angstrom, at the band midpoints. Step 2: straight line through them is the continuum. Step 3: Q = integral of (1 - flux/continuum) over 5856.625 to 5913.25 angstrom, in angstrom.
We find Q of 2.36 angstrom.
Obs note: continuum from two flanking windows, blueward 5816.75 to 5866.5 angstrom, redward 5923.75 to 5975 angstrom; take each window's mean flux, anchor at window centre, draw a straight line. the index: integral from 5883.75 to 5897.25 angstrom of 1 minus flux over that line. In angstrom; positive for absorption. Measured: 2.3 angstrom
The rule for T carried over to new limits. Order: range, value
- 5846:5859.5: 6.94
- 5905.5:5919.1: 7.28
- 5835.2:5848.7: 7.25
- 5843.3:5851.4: 7.15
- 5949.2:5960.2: 7.51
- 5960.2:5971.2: 6.86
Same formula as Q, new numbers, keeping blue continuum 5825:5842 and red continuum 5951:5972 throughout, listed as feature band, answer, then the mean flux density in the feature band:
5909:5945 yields 0.59 angstrom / 7.23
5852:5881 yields 0.90 angstrom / 7.41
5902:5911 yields 0.47 angstrom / 7.07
